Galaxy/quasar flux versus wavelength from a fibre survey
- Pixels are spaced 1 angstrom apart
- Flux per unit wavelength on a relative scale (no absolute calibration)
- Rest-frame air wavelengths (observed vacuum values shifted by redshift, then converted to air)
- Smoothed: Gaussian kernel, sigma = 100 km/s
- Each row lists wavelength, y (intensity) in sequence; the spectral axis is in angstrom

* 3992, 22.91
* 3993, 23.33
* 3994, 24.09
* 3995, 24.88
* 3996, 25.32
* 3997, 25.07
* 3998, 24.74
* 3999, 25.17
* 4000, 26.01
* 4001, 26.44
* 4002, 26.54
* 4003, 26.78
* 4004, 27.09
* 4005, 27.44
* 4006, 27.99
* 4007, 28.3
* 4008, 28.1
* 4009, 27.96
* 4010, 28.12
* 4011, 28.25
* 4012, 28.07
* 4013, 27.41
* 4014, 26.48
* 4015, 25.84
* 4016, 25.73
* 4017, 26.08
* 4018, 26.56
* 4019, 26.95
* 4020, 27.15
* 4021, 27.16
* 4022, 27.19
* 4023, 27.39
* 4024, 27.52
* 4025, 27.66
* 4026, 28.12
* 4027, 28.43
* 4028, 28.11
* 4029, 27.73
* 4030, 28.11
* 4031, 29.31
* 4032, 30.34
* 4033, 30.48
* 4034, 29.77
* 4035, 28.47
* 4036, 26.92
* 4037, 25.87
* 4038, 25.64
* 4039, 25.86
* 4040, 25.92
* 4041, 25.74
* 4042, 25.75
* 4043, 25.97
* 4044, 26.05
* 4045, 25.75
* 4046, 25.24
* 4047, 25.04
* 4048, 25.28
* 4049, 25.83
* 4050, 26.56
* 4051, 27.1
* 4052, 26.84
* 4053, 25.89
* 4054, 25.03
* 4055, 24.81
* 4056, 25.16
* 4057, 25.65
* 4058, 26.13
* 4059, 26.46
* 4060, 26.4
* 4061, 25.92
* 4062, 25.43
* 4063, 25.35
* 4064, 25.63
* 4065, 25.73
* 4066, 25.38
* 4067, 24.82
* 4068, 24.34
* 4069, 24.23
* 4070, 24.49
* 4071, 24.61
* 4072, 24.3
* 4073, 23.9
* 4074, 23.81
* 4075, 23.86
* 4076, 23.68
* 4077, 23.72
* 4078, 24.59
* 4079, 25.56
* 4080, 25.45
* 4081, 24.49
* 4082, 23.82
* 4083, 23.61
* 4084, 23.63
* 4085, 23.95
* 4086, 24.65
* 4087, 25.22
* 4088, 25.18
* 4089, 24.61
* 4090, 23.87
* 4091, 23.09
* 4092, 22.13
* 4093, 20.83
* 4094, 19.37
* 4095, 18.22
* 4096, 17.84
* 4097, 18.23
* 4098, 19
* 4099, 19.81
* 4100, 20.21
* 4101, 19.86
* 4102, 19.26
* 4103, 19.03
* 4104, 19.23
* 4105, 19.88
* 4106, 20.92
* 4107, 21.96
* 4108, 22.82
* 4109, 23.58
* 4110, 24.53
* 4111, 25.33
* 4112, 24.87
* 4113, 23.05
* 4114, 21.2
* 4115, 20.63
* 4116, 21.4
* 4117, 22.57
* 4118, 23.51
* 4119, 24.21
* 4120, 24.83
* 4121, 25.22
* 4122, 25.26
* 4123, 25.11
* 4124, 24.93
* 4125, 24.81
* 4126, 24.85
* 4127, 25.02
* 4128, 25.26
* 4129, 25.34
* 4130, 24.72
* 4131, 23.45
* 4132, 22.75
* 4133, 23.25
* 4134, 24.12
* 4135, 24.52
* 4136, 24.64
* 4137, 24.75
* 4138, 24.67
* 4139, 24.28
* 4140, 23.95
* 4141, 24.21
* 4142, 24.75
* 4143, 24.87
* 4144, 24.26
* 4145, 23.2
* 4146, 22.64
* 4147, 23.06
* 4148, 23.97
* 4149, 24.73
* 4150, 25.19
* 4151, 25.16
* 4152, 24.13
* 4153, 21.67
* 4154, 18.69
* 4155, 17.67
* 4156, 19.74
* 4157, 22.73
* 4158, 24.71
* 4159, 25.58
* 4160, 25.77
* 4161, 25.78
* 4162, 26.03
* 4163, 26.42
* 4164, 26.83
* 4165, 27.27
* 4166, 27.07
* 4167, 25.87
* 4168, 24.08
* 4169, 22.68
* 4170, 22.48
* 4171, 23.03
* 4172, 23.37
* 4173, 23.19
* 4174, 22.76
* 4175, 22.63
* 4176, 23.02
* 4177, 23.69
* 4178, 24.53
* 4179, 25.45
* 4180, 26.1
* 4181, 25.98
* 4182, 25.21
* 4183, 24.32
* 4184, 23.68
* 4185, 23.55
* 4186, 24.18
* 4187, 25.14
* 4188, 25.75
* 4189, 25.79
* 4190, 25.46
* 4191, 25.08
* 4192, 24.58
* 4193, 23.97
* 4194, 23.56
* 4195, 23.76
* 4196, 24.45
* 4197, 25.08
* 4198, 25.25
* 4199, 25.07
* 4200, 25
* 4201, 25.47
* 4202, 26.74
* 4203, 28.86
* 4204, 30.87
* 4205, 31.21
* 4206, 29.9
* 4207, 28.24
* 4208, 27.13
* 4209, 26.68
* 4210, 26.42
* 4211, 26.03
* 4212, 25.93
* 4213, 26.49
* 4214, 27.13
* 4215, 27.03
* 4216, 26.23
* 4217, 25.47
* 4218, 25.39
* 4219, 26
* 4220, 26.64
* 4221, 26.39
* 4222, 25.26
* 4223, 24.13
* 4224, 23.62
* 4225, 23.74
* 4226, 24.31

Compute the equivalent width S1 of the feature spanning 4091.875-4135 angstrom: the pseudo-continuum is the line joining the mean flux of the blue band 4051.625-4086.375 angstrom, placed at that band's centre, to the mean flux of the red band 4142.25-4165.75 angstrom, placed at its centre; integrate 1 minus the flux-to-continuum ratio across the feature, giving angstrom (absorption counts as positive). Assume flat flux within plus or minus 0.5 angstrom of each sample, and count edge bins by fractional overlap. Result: 3.5 angstrom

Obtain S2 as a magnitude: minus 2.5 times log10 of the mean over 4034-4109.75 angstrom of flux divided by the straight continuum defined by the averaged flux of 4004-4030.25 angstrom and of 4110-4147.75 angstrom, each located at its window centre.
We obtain 0.08 mag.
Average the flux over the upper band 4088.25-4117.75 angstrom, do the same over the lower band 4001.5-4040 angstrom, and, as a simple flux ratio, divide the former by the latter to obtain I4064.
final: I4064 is 0.8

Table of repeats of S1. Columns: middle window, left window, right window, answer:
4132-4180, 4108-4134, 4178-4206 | 1.51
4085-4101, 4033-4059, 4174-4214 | 2.77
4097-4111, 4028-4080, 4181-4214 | 2.74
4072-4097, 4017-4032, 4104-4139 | 2.01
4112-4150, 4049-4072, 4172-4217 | 2.27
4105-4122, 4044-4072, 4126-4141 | 1.05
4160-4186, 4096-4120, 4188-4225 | -0.10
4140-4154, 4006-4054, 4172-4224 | 1.20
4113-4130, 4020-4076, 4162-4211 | 1.17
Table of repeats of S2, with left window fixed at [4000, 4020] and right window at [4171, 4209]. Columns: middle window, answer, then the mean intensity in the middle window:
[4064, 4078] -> 0.090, 24.4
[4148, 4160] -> 0.125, 22.9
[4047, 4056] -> 0.037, 25.8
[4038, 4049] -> 0.047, 25.7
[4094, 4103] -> 0.347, 19.1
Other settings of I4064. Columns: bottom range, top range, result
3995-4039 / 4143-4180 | 0.88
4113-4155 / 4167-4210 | 1.06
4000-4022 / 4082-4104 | 0.79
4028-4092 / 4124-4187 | 0.94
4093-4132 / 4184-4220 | 1.17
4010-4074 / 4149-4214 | 0.95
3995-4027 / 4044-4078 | 0.94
